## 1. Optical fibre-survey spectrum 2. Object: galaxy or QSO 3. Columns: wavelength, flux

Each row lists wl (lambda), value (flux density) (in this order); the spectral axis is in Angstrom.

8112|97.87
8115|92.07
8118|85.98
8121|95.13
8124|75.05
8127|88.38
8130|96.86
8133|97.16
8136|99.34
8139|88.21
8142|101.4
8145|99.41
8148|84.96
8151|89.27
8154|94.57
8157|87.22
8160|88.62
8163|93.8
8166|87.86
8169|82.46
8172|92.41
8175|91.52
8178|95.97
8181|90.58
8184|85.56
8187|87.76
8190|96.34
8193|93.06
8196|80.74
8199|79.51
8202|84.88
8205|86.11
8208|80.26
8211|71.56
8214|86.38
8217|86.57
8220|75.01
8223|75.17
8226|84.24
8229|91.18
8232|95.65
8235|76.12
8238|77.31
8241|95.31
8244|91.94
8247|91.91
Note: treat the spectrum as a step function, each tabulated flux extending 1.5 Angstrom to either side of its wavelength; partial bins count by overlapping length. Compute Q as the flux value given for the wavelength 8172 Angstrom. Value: 92.41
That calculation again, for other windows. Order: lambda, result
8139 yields 88.21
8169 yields 82.46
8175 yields 91.52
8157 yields 87.22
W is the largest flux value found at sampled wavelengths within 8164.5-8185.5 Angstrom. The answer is 95.97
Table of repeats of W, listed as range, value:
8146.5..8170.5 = 94.57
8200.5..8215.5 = 86.38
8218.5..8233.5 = 95.65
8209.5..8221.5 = 86.57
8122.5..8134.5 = 97.16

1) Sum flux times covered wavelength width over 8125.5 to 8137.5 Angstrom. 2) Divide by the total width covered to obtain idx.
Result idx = 95.4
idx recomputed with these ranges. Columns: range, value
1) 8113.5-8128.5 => 87.3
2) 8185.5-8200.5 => 87.5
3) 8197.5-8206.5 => 83.5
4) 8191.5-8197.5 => 86.9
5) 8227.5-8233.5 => 93.4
